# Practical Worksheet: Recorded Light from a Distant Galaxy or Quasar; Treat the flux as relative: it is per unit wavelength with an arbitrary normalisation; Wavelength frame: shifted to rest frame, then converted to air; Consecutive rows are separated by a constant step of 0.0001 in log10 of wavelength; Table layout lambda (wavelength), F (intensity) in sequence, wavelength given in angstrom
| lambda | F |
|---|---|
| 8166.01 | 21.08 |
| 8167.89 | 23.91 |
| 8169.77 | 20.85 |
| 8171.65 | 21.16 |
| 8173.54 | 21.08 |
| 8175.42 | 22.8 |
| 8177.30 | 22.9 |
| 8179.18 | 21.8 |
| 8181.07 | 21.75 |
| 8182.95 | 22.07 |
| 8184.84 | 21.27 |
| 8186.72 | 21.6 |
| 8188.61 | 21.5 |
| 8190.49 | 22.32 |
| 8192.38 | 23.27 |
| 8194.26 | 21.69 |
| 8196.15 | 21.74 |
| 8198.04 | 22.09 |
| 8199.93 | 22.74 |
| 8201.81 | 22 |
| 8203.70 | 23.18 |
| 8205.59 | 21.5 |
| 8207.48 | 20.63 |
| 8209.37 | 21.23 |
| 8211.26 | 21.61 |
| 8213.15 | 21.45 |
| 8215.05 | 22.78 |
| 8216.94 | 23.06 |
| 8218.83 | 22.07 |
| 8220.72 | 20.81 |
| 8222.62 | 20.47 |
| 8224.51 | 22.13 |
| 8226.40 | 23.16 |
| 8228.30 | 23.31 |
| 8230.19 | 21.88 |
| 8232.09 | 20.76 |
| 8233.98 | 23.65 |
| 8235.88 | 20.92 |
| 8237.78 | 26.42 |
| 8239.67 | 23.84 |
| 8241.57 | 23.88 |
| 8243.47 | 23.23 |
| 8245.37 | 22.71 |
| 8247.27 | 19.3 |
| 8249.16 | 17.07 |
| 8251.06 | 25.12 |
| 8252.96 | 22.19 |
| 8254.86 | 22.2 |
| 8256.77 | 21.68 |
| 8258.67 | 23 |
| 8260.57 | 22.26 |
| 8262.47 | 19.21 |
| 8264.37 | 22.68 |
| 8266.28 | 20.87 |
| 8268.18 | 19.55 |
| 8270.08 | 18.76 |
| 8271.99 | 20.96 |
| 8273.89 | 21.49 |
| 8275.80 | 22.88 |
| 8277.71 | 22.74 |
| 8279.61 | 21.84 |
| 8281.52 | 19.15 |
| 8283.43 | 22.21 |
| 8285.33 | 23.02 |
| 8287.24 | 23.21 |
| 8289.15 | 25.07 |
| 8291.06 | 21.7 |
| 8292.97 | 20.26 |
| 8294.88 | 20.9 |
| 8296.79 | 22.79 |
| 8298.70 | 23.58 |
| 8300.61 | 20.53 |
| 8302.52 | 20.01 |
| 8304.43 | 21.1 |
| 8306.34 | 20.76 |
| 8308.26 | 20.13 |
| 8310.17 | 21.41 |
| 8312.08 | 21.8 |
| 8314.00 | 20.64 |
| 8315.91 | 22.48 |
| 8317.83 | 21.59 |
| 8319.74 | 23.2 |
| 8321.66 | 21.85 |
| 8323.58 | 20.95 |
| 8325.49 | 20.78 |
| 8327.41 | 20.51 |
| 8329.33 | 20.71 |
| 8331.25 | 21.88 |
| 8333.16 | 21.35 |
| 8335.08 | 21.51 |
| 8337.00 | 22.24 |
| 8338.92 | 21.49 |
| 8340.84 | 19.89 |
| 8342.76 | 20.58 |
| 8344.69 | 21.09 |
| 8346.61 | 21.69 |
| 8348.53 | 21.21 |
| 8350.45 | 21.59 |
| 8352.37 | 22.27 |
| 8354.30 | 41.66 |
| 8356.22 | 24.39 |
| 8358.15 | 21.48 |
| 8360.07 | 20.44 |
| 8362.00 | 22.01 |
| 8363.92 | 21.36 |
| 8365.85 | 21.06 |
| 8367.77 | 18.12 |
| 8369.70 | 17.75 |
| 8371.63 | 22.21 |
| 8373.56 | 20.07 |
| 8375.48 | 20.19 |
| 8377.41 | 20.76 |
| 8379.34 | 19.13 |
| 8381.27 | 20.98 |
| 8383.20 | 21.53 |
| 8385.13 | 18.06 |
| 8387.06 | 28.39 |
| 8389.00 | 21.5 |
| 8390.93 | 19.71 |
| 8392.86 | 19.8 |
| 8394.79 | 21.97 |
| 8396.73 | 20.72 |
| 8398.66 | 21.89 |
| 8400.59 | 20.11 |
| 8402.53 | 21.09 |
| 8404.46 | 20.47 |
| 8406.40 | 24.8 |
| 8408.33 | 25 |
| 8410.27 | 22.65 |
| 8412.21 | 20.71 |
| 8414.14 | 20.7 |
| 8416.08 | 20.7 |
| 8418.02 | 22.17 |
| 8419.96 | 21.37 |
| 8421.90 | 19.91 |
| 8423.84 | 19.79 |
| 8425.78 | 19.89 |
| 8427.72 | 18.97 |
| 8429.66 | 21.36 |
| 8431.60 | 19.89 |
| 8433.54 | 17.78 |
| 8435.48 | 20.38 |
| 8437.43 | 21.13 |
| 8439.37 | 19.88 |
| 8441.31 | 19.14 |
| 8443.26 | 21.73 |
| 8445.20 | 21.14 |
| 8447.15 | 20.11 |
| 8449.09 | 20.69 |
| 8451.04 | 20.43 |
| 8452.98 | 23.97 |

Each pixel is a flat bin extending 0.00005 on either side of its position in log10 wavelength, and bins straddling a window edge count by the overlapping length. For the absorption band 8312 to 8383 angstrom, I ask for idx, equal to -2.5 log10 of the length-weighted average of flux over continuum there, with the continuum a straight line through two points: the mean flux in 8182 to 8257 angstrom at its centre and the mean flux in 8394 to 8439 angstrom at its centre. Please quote -0.015 mag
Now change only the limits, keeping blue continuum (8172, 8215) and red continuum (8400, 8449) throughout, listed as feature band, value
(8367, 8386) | 0.06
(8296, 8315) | 0.01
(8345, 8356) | -0.19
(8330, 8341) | -0.01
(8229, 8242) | -0.06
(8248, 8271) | 0.02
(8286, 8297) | -0.04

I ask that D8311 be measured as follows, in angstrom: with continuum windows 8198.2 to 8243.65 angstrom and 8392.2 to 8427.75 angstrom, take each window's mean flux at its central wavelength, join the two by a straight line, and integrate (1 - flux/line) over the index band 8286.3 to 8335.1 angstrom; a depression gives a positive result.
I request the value 0.60 angstrom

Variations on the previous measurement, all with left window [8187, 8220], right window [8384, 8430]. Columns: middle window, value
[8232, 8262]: -0.7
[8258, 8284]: 0.7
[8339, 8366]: -1.8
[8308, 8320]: 0.0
